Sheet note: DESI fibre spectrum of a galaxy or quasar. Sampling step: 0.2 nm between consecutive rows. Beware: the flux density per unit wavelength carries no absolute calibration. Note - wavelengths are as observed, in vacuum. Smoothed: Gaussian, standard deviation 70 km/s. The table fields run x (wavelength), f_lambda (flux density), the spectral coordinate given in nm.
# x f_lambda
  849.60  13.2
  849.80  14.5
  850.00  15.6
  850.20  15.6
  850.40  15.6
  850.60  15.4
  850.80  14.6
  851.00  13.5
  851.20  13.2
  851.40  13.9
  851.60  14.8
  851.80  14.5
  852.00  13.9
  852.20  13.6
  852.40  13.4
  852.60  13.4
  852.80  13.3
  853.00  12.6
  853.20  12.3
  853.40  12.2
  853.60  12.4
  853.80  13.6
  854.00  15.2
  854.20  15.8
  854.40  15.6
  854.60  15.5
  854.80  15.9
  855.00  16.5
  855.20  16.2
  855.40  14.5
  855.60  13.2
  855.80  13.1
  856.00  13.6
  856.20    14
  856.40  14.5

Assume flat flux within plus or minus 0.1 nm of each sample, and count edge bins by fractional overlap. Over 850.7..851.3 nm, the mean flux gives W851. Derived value 13.8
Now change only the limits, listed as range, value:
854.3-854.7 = 15.6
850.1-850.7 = 15.5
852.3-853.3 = 13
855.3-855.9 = 13.6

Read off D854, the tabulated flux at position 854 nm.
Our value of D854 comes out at 15.2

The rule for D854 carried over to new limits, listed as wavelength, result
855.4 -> 14.5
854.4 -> 15.6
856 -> 13.6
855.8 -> 13.1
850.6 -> 15.4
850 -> 15.6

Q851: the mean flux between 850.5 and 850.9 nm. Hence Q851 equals 15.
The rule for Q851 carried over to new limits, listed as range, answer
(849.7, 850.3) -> 15.2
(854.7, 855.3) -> 16.2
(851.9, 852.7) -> 13.6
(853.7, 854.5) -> 15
